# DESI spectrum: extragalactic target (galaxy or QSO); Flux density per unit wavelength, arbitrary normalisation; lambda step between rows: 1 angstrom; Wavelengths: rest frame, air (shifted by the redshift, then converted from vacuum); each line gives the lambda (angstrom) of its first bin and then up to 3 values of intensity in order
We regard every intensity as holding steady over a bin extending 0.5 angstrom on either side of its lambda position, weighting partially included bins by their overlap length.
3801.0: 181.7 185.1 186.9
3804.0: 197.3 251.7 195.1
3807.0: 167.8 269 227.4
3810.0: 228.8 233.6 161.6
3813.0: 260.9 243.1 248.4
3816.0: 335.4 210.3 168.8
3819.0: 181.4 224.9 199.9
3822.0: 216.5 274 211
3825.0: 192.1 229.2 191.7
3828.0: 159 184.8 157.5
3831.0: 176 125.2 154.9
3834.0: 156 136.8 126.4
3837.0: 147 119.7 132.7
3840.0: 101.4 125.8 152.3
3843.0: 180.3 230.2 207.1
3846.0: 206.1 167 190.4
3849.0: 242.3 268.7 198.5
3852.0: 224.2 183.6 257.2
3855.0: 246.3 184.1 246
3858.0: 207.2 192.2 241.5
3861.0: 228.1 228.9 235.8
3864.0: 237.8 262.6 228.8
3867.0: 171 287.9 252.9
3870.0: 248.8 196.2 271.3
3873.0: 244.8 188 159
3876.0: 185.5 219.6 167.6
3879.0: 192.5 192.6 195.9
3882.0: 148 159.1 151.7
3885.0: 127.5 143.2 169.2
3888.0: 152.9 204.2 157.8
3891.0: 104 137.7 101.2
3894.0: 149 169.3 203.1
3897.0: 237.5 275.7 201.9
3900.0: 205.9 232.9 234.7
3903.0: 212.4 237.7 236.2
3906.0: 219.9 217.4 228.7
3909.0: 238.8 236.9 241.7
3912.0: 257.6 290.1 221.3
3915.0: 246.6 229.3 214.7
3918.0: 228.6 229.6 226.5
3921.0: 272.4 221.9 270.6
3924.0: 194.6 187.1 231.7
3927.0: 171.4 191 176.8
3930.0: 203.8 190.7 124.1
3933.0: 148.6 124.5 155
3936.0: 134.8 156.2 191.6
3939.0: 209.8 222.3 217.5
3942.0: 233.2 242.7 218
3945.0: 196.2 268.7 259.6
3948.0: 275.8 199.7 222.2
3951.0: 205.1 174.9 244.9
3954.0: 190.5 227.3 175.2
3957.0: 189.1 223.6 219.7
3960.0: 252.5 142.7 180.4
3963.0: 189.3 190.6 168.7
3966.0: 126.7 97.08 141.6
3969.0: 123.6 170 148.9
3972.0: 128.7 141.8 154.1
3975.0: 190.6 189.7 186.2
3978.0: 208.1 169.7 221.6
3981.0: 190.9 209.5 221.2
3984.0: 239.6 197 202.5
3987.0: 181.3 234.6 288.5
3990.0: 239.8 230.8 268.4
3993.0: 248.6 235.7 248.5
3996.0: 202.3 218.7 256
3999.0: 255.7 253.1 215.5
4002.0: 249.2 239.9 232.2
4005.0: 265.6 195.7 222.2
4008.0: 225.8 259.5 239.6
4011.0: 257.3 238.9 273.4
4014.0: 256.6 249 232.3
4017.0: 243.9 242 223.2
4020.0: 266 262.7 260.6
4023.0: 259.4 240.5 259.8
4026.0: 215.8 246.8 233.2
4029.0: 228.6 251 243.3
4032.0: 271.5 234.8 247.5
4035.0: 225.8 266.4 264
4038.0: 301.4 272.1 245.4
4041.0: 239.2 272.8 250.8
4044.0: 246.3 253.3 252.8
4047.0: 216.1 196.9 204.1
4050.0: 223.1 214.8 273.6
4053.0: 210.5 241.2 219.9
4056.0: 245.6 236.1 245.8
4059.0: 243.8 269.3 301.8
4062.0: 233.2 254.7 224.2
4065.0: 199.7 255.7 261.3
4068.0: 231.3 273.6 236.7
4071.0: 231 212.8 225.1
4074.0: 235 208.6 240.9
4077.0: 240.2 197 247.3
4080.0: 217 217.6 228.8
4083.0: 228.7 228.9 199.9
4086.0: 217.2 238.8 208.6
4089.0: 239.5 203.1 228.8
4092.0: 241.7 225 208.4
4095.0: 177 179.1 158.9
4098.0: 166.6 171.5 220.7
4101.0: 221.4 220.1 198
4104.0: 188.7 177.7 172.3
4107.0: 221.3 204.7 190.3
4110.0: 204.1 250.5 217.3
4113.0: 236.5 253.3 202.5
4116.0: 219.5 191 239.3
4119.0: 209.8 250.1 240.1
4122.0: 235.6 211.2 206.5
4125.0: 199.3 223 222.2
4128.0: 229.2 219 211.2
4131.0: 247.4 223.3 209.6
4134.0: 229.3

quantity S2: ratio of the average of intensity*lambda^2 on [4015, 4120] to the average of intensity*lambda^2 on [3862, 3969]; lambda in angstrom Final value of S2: 1.2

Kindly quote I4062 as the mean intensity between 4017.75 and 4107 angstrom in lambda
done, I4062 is 232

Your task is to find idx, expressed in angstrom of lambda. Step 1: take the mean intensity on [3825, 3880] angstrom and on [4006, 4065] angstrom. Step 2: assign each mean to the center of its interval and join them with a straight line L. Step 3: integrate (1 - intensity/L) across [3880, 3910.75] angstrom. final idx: 2.73 angstrom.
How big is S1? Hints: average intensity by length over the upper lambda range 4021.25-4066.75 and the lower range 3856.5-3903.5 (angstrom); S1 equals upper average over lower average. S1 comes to 1.23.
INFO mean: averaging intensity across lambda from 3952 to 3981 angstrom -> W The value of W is 178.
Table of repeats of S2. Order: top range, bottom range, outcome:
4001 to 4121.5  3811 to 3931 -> 1.25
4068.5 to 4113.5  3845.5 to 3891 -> 1.17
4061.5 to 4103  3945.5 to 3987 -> 1.22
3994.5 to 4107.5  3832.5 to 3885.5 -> 1.31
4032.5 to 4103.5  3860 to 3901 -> 1.29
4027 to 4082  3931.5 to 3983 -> 1.34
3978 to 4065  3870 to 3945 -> 1.27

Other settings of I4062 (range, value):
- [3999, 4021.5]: 243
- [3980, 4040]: 241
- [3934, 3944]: 193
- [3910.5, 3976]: 198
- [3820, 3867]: 195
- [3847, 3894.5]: 199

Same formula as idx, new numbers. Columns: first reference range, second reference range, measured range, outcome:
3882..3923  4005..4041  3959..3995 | 6.1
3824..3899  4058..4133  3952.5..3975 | 3.2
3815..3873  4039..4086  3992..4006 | -0.8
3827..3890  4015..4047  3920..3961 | 2.7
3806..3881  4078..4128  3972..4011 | -2.2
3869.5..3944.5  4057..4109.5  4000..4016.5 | -2.3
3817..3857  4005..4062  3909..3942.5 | 0.7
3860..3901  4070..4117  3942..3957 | -1.4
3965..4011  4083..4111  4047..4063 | -2.4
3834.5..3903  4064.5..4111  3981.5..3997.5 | -1.8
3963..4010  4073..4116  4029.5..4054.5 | -4.2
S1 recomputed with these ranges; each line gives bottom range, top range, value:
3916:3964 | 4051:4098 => 1.11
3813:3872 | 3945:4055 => 1.10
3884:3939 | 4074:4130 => 1.08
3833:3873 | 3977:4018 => 1.15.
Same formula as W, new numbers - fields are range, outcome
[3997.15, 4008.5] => 237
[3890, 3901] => 180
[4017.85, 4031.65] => 246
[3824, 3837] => 167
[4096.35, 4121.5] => 209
